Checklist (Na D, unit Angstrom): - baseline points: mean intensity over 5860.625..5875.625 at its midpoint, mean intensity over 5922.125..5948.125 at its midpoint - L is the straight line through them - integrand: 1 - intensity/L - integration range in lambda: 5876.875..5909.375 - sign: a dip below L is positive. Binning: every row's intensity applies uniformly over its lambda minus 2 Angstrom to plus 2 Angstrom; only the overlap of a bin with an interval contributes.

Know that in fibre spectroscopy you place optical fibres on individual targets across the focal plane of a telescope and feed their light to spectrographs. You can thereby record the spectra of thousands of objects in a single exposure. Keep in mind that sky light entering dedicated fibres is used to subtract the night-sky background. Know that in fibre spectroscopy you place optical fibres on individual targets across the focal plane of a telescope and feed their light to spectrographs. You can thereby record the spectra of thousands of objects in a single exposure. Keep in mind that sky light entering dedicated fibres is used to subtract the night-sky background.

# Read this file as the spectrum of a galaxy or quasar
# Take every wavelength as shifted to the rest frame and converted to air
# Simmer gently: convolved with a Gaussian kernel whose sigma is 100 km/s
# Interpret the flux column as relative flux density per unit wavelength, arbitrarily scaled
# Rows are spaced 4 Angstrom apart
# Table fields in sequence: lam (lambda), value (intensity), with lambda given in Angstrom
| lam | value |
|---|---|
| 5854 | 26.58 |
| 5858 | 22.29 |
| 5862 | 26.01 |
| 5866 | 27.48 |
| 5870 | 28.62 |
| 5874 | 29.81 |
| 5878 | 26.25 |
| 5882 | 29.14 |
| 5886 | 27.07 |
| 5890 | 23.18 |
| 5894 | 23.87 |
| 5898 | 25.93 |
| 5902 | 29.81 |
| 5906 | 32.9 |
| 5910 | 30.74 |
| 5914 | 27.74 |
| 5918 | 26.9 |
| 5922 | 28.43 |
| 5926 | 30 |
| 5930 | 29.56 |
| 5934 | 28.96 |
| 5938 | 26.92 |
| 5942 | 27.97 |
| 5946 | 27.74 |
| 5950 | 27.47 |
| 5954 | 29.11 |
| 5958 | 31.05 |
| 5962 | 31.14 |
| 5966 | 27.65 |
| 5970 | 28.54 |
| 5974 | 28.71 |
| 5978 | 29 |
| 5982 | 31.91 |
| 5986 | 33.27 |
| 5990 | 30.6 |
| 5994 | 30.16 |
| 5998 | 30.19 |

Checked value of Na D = 0.9 Angstrom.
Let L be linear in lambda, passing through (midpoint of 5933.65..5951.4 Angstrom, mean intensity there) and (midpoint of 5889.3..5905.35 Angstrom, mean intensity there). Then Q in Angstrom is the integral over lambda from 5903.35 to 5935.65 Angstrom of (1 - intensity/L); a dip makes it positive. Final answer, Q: -2.8 Angstrom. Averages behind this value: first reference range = 26.5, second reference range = 27.7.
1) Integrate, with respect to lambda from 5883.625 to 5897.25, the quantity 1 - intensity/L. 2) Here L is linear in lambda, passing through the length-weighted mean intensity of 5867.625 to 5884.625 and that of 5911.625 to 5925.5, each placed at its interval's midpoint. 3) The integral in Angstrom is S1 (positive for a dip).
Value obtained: 1.6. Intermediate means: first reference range 28.4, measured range 24.9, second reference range 28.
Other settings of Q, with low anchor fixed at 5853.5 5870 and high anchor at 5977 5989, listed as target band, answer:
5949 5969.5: 0.74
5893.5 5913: -0.81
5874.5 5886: -0.49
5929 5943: 0.49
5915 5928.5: 0.11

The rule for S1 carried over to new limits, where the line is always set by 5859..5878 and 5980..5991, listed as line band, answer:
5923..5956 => 1.94 Angstrom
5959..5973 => 0.92 Angstrom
